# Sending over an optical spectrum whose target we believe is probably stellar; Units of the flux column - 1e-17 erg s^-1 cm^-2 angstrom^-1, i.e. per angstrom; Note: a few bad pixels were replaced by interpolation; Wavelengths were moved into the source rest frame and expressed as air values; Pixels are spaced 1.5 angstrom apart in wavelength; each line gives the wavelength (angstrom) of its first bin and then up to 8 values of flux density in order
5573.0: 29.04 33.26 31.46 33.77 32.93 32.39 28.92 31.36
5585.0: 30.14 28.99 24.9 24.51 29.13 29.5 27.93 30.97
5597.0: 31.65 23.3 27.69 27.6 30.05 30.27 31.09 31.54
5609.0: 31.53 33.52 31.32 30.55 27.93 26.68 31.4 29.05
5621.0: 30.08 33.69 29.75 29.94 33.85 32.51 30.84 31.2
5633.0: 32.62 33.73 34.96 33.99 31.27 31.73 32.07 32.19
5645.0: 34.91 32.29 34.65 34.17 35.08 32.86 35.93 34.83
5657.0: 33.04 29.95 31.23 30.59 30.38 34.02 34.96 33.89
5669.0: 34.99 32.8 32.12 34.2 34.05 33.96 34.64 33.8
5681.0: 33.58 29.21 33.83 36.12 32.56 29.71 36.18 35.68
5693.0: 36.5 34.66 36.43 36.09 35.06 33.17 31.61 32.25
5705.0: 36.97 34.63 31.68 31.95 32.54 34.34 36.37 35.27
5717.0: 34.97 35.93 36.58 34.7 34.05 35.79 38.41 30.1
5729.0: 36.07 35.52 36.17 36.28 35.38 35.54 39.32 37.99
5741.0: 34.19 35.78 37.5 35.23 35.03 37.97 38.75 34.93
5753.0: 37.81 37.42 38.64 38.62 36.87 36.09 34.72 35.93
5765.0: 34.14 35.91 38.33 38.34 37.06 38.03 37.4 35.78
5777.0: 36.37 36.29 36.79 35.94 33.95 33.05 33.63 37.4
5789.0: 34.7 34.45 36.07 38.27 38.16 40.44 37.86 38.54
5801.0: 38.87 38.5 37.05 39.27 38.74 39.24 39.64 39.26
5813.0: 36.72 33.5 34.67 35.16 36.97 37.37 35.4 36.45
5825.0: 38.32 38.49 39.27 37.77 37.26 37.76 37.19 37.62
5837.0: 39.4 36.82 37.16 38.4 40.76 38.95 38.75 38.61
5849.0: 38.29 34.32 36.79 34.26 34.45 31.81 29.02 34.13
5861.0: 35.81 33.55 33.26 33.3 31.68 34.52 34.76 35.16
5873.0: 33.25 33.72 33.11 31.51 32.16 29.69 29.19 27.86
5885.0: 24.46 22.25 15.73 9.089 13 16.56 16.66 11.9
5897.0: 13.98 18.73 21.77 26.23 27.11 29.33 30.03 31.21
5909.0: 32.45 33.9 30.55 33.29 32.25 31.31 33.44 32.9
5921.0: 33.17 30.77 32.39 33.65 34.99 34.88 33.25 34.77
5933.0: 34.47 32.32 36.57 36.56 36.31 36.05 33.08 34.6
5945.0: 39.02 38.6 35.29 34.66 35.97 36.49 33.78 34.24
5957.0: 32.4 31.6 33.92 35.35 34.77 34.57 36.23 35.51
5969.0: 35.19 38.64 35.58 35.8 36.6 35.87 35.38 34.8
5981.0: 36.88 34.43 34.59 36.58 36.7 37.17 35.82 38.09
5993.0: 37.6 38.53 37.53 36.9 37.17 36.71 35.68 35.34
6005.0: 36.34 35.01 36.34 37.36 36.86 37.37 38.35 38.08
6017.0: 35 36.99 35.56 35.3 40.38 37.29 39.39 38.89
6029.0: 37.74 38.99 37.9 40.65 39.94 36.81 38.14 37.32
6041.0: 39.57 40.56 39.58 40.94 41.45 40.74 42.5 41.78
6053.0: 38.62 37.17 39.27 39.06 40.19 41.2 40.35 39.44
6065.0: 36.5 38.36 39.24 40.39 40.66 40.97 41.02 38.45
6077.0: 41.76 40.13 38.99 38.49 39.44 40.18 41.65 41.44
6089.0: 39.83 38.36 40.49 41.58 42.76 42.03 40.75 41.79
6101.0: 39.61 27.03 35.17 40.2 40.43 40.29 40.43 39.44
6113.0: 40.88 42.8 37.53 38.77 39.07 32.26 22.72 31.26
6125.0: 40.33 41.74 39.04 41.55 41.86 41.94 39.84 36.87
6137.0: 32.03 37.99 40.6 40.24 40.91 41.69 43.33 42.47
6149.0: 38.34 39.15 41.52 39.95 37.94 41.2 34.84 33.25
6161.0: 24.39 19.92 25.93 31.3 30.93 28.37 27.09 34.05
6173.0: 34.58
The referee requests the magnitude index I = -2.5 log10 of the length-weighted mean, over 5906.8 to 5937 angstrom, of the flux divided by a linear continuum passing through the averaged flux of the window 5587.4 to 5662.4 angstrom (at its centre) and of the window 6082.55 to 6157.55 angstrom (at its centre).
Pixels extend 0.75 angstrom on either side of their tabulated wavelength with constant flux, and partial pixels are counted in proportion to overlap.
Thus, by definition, 0.09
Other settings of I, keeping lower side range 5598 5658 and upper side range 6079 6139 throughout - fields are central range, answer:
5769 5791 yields -0.063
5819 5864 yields -0.056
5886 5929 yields 0.335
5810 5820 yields -0.059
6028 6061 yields -0.049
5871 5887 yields 0.169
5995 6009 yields 0.023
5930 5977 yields 0.035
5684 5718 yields -0.051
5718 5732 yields -0.069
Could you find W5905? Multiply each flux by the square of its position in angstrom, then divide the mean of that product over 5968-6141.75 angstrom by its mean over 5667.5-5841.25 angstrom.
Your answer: 1.18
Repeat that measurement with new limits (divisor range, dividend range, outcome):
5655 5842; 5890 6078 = 1.07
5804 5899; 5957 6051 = 1.20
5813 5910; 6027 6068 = 1.33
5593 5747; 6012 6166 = 1.34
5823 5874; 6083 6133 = 1.18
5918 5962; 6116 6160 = 1.19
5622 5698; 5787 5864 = 1.18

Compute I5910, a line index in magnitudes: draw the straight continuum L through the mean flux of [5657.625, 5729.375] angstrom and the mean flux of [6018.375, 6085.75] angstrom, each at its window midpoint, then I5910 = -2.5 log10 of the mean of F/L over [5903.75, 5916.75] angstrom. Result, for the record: 0.18 mag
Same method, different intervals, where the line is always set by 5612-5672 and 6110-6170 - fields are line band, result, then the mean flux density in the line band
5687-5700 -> -0.07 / 34.9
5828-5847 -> -0.13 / 38.2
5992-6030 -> -0.05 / 37.1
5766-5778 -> -0.11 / 37.2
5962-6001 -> -0.03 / 36.3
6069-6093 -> -0.11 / 40.2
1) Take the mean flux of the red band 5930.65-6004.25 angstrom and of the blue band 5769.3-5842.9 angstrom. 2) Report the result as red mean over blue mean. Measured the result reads 0.96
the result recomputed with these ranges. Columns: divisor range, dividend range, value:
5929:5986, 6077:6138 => 1.10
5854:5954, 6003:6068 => 1.26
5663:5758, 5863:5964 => 0.87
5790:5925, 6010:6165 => 1.17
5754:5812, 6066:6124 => 1.05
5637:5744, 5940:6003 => 1.05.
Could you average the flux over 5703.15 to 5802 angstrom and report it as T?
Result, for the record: 36.1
